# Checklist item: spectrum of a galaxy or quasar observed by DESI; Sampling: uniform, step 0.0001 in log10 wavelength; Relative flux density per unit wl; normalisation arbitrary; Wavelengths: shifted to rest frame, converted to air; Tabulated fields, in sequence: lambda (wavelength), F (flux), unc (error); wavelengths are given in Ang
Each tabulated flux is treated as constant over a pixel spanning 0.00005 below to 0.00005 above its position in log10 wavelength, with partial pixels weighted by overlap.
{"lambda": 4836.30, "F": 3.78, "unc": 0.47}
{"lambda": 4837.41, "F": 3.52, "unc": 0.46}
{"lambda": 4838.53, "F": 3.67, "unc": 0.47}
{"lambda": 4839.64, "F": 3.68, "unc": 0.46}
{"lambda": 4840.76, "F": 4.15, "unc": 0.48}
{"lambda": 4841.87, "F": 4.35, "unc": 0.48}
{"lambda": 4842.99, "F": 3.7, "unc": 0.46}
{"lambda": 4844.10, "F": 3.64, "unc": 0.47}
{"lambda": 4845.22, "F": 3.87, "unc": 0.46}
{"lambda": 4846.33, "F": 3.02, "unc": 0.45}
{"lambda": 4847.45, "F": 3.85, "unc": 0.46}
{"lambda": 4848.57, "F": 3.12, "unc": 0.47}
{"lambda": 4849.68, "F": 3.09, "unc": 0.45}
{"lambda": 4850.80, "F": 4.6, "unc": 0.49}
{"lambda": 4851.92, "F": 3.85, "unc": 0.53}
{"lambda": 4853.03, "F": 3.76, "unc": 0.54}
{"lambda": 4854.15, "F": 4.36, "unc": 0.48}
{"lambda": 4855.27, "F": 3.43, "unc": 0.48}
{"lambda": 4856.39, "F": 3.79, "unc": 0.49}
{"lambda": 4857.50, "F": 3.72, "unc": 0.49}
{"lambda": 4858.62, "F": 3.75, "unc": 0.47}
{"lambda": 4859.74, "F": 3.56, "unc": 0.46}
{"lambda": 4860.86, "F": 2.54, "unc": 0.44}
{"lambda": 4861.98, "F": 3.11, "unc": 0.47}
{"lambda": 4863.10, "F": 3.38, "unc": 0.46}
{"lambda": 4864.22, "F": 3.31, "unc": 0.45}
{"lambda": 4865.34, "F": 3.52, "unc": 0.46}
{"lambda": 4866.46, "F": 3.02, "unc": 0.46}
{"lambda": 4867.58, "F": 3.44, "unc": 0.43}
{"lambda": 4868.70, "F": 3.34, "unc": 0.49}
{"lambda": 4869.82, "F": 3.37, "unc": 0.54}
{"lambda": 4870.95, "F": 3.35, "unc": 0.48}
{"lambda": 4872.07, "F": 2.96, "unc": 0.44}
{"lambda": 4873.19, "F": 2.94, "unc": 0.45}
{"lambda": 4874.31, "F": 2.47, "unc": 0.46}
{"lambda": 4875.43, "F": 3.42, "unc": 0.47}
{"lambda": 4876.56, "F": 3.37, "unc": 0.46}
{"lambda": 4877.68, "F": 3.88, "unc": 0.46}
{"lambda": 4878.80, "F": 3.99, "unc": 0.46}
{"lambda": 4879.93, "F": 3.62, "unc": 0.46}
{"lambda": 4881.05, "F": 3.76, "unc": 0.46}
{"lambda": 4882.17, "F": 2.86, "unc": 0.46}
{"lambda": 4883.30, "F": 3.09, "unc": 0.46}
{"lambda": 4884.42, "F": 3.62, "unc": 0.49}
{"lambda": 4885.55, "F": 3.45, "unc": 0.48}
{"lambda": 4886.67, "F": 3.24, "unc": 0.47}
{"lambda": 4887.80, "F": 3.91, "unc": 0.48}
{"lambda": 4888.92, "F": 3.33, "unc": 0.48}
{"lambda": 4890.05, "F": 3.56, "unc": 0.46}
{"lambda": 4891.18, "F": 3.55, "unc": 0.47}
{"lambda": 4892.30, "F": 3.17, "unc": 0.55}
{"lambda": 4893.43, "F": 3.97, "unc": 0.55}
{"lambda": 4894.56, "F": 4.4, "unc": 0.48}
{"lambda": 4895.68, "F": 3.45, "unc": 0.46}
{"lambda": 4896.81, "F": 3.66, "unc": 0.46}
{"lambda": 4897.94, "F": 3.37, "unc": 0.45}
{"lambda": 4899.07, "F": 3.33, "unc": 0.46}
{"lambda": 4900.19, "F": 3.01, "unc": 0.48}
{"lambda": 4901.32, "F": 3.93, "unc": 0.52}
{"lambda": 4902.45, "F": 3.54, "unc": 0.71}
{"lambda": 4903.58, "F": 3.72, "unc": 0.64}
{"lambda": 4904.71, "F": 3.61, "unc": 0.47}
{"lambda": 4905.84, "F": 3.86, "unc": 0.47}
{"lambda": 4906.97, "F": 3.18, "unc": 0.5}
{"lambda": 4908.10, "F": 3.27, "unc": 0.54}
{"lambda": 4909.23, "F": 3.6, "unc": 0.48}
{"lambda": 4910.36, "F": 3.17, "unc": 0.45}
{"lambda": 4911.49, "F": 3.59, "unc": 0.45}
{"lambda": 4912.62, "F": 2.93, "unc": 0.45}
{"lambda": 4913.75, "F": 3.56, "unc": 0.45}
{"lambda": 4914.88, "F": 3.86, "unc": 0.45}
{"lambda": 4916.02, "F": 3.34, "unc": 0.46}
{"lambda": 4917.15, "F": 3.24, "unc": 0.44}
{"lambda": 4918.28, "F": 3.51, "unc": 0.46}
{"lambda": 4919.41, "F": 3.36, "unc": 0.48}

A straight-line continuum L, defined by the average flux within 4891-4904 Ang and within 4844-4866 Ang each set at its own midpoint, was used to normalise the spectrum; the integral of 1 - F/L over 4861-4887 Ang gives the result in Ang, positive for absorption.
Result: 1.9 Ang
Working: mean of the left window 3.56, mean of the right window 3.59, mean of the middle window 3.31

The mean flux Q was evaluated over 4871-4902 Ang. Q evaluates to 3.46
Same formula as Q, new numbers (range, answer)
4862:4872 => 3.31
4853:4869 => 3.46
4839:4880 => 3.52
